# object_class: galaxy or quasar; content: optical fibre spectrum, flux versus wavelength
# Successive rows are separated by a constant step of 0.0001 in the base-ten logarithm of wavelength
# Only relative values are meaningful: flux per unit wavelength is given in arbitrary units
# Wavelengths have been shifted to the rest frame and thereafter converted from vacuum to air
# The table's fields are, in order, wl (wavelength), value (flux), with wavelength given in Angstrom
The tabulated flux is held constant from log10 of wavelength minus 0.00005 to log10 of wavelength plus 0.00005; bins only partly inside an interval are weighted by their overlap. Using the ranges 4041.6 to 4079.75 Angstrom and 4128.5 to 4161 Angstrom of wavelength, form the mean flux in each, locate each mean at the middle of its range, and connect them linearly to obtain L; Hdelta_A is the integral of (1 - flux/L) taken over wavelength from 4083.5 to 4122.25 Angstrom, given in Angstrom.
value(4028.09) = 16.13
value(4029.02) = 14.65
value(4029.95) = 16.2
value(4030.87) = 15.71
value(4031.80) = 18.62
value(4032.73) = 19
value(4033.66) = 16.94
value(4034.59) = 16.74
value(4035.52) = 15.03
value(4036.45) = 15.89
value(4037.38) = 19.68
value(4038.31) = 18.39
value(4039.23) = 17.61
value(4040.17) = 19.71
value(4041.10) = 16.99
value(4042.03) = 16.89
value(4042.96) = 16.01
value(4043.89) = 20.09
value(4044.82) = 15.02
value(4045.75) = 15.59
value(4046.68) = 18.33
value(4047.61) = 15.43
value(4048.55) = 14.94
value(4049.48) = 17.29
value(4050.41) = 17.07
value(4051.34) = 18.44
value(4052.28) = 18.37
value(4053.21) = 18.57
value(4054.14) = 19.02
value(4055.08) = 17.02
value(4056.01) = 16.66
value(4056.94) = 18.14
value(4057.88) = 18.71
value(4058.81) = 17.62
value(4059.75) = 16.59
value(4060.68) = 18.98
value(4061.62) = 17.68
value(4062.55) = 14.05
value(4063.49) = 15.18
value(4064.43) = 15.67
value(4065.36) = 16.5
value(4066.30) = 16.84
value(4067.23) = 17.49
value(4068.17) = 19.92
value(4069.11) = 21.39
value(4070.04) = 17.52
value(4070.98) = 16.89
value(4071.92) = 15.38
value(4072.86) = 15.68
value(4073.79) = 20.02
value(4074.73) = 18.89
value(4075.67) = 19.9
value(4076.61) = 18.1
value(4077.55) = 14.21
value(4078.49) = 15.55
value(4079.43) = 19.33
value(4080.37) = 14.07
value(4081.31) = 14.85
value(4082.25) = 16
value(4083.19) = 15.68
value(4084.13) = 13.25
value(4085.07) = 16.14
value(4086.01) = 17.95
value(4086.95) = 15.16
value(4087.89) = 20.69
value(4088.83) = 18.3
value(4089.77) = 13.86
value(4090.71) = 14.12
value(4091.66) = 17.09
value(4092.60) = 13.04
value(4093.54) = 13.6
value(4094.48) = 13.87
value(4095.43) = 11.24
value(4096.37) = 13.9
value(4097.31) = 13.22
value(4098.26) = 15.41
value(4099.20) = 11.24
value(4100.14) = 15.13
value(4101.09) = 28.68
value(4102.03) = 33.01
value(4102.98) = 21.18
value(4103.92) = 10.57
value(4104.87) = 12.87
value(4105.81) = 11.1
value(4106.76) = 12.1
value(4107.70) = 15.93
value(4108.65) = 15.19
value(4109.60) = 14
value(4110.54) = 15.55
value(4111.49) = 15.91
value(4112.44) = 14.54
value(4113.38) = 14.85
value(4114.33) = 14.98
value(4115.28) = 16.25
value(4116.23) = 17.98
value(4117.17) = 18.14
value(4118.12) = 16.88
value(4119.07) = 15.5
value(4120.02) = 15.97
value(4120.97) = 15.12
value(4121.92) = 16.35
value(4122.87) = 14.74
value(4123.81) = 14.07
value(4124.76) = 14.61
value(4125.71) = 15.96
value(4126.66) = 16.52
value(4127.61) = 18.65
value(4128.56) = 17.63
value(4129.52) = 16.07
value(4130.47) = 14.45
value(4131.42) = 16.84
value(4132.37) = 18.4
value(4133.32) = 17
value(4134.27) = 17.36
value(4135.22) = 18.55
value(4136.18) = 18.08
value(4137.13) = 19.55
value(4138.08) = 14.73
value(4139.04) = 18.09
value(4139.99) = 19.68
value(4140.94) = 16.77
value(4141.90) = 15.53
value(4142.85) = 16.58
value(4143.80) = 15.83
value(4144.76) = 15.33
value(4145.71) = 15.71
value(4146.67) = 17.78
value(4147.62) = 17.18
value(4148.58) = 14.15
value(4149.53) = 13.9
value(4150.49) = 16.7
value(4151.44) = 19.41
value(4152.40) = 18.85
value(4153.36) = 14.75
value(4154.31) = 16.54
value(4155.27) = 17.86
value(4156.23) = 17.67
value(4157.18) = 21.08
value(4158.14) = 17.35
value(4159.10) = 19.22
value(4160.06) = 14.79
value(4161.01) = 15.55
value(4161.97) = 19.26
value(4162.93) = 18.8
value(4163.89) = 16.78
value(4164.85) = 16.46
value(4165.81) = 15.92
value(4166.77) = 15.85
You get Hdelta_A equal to 3.0 Angstrom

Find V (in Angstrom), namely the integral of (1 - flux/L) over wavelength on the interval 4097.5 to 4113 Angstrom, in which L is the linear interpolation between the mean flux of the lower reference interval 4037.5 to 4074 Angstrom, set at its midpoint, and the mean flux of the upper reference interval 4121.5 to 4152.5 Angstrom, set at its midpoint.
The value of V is 0.57 Angstrom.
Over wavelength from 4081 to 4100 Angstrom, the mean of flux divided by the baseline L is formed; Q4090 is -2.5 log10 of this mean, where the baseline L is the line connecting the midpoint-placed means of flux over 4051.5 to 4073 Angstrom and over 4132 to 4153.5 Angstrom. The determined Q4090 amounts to 0.16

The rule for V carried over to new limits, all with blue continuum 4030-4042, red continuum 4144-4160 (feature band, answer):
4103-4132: 2.9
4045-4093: 1.1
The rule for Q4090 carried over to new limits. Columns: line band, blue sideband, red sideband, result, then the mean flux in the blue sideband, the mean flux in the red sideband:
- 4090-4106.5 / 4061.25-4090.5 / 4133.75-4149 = 0.07 mag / 16.8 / 16.9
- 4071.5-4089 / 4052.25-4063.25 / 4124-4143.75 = 0.04 mag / 17.5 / 17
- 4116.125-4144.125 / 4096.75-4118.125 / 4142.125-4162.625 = -0.01 mag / 16.3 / 16.9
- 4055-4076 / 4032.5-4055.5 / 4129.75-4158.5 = -0.01 mag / 17.3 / 17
